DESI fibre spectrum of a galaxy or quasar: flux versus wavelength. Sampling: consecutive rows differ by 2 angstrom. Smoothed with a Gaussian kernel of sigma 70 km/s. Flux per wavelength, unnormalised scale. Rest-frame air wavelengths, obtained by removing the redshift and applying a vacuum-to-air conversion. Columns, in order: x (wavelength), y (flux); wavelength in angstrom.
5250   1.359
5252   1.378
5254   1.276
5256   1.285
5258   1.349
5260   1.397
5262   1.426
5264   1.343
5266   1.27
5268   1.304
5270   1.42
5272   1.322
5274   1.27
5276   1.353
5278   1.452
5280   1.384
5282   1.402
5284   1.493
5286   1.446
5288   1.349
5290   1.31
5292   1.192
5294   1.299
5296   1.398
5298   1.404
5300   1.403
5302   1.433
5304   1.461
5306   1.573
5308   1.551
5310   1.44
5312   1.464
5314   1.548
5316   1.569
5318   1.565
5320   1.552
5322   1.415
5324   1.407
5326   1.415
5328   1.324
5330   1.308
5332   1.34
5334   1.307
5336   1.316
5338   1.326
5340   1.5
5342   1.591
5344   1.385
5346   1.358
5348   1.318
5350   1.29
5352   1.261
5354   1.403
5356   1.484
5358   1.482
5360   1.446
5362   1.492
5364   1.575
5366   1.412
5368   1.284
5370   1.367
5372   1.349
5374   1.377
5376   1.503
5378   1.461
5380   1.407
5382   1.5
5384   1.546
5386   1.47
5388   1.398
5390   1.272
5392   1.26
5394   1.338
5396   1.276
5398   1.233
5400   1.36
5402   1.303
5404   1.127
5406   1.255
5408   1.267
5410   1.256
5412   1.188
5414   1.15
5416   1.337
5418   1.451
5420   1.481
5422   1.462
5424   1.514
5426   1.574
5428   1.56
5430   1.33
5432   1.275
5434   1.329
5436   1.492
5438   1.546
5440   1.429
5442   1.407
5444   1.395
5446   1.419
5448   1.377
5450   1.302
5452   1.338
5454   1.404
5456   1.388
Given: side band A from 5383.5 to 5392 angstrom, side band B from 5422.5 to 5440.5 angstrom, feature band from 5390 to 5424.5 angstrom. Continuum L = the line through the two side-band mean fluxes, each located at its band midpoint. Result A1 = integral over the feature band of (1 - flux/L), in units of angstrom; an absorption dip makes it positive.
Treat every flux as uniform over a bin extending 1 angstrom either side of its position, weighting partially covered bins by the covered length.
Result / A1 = 2.80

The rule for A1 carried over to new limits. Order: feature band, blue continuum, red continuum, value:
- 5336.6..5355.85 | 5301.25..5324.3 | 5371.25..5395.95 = 0.9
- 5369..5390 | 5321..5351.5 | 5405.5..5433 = -0.9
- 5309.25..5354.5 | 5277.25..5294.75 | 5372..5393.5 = -0.6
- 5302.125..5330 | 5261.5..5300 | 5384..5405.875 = -2.7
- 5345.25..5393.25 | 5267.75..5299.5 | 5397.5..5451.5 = -1.4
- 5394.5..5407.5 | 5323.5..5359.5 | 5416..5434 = 1.5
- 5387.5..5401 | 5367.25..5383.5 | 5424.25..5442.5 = 1.1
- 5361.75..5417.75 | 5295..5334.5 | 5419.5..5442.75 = 3.9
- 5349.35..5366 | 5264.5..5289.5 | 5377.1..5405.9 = -0.9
